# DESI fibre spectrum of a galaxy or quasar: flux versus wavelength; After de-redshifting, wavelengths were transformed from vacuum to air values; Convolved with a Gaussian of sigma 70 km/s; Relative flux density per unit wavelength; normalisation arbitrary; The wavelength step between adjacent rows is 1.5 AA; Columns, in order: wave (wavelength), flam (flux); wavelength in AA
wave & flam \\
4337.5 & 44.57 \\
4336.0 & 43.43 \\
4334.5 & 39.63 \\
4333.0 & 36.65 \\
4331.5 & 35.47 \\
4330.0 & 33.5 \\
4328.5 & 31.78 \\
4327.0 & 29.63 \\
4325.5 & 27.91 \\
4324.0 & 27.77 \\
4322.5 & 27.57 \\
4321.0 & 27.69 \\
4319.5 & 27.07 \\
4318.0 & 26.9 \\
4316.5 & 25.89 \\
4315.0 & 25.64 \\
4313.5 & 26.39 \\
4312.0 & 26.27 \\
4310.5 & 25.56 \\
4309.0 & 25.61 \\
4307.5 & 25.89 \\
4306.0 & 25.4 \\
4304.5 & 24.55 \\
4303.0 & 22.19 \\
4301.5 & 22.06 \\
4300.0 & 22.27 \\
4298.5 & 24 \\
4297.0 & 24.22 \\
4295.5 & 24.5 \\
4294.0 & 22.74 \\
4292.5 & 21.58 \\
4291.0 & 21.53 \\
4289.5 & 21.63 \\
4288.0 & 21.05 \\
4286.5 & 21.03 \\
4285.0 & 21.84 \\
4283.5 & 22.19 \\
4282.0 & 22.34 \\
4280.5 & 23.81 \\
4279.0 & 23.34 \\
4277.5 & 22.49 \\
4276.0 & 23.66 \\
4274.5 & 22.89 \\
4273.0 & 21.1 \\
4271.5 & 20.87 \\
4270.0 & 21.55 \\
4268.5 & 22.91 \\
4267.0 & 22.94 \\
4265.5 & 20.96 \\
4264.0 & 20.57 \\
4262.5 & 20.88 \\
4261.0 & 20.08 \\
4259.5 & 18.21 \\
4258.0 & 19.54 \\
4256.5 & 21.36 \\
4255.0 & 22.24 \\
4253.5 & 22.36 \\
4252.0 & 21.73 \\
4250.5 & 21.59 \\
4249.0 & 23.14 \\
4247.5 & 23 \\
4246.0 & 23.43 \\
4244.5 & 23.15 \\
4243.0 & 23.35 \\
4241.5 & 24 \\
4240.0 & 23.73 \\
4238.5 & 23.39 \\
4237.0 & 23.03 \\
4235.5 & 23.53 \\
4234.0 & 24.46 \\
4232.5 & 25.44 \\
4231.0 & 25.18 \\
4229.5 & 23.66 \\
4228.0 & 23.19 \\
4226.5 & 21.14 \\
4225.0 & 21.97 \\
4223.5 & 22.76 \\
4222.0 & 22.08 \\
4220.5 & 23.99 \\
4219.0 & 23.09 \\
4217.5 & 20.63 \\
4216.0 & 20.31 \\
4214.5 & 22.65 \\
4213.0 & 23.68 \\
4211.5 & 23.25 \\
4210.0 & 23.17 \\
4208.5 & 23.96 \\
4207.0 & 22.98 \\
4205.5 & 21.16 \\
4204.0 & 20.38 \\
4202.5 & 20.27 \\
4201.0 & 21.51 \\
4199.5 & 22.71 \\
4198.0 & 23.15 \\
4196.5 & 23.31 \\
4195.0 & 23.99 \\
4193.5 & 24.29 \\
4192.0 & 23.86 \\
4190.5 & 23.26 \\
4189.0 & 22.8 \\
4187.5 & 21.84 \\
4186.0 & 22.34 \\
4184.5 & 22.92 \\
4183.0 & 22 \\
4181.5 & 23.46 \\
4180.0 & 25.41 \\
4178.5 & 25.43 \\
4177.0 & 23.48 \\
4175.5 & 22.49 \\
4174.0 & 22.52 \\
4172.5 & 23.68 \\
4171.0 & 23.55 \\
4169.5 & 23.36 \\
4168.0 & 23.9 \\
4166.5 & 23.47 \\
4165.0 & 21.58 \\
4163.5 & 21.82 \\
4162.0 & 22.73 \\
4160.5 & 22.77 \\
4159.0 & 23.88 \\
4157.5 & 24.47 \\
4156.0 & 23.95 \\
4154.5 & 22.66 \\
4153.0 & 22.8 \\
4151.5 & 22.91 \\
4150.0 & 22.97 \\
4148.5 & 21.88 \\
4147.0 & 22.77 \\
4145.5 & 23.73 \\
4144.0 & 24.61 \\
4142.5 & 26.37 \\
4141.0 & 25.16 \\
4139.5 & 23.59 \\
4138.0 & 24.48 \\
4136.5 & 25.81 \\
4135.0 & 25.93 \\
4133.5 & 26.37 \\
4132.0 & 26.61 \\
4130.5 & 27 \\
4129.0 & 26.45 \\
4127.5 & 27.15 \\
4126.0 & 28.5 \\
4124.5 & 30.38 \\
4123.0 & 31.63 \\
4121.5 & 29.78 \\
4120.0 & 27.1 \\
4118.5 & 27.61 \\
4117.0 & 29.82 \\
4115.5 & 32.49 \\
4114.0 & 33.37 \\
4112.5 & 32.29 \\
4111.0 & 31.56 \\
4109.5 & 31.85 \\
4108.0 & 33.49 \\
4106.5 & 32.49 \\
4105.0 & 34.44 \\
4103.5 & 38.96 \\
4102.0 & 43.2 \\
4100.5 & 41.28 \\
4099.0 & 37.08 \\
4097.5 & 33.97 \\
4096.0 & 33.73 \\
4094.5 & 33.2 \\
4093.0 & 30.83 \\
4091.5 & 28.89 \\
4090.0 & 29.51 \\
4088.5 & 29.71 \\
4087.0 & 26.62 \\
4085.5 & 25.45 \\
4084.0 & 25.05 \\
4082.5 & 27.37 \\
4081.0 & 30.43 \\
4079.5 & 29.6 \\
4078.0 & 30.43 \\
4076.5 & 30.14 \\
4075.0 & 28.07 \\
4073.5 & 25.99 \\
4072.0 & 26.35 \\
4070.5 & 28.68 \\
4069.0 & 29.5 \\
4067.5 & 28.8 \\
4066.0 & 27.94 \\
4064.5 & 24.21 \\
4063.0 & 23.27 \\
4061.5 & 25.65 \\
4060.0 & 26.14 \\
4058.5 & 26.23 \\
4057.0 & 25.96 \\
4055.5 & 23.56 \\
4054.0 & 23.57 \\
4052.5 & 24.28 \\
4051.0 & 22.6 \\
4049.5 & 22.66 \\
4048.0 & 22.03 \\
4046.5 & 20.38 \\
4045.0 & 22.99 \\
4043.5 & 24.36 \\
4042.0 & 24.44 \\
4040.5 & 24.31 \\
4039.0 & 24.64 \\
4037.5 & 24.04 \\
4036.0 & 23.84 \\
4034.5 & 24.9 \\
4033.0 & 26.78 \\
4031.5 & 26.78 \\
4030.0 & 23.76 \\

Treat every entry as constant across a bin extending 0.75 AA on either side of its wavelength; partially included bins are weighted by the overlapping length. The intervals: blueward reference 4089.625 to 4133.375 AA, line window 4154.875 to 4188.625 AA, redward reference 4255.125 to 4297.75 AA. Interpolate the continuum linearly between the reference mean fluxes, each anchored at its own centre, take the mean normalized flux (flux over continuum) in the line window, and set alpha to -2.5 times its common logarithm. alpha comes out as 0.21 mag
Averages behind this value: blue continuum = 31.8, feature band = 23.2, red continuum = 21.9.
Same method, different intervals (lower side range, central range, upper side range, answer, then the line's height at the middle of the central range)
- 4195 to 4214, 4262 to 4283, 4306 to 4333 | 0.17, 25.9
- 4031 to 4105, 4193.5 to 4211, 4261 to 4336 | 0.17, 26.3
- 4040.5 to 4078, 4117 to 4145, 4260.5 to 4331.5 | -0.08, 25.1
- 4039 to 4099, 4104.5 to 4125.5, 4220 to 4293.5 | -0.21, 25.8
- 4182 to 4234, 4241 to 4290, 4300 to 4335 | 0.16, 25.5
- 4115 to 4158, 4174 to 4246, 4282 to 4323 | 0.10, 25.2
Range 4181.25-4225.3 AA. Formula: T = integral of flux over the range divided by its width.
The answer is 22.6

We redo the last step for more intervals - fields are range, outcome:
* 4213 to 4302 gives 22.4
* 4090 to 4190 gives 27.1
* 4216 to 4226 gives 22.2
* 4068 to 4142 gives 30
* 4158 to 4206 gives 22.9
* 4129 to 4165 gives 24.1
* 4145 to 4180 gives 23.2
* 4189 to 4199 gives 23.6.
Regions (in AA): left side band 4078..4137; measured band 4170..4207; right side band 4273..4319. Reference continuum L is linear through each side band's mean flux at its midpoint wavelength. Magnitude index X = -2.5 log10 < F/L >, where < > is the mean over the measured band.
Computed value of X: 0.20 mag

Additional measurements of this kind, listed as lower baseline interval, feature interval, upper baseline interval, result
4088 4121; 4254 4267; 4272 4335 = 0.30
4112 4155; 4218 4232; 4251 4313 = 0.05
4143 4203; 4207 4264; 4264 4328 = 0.05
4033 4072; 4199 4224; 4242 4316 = 0.05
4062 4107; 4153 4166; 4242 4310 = 0.19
